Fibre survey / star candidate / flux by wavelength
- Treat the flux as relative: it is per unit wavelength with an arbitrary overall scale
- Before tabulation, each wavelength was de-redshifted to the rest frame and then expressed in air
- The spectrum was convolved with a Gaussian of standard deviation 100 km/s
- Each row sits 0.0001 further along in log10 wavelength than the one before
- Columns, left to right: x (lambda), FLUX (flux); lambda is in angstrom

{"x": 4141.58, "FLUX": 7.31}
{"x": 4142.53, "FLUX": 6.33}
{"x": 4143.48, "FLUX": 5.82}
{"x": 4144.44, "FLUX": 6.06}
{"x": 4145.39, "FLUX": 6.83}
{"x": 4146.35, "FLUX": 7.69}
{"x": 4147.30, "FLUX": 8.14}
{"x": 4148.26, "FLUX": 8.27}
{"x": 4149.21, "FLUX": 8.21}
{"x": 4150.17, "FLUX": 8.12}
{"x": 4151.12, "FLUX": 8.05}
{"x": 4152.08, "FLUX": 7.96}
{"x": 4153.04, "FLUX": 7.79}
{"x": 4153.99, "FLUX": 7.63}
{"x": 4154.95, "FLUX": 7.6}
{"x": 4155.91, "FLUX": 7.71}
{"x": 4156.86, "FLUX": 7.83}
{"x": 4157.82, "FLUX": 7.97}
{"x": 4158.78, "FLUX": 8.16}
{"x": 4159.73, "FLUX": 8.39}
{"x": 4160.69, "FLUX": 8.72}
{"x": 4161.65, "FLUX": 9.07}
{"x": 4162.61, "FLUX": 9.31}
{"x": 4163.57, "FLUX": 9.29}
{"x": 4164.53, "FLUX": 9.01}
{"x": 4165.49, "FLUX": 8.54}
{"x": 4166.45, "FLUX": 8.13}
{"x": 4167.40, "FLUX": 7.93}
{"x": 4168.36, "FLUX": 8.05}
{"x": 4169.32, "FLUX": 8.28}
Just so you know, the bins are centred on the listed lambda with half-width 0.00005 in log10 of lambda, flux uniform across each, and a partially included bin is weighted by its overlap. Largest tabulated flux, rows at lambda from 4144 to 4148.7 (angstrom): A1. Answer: 8.27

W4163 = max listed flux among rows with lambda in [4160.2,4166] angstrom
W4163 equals 9.31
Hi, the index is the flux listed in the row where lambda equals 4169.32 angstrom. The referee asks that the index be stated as 8.28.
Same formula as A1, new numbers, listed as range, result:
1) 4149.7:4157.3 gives 8.12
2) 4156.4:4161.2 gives 8.72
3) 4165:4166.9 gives 8.54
